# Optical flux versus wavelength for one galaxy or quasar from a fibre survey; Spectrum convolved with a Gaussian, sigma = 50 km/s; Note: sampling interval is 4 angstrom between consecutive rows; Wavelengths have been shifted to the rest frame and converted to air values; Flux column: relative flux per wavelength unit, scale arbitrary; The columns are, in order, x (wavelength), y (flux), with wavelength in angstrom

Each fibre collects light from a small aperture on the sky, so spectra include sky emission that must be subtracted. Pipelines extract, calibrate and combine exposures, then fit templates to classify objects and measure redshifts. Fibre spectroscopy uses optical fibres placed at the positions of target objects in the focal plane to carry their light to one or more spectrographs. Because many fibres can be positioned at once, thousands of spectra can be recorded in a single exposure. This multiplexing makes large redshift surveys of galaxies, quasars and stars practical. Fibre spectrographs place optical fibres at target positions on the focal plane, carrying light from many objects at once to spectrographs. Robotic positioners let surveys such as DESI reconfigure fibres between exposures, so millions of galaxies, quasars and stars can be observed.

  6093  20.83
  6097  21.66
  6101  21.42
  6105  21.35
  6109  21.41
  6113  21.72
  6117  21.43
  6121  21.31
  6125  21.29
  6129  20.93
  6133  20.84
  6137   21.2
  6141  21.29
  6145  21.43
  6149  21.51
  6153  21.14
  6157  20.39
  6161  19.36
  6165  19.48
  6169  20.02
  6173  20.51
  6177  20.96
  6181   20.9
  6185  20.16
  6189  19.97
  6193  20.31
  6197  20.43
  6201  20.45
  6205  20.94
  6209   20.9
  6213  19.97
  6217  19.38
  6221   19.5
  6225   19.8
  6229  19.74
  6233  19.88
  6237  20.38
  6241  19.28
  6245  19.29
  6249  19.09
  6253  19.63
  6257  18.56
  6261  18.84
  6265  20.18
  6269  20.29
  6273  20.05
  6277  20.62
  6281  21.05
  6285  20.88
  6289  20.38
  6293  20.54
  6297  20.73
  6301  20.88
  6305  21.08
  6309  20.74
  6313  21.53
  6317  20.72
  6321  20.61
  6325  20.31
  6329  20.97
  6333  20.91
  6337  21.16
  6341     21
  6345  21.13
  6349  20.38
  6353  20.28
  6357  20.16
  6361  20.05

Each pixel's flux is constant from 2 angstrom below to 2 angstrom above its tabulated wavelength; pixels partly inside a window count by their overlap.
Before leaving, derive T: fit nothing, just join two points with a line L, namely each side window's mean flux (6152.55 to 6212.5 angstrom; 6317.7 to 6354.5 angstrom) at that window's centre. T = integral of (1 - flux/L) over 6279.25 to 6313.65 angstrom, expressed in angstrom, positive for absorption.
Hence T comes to -0.3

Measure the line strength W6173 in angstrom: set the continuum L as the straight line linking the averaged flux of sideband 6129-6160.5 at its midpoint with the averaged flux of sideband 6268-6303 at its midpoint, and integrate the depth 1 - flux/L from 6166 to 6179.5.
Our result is 0.3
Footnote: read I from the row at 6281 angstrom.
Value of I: 21.05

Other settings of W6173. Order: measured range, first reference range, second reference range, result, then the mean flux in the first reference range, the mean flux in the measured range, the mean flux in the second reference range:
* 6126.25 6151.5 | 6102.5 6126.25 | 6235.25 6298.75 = 0.0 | 21.4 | 21.2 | 20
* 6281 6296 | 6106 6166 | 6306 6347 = 0.2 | 21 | 20.7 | 20.9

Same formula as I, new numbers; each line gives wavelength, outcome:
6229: 19.74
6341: 21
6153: 21.14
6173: 20.51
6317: 20.72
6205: 20.94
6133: 20.84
